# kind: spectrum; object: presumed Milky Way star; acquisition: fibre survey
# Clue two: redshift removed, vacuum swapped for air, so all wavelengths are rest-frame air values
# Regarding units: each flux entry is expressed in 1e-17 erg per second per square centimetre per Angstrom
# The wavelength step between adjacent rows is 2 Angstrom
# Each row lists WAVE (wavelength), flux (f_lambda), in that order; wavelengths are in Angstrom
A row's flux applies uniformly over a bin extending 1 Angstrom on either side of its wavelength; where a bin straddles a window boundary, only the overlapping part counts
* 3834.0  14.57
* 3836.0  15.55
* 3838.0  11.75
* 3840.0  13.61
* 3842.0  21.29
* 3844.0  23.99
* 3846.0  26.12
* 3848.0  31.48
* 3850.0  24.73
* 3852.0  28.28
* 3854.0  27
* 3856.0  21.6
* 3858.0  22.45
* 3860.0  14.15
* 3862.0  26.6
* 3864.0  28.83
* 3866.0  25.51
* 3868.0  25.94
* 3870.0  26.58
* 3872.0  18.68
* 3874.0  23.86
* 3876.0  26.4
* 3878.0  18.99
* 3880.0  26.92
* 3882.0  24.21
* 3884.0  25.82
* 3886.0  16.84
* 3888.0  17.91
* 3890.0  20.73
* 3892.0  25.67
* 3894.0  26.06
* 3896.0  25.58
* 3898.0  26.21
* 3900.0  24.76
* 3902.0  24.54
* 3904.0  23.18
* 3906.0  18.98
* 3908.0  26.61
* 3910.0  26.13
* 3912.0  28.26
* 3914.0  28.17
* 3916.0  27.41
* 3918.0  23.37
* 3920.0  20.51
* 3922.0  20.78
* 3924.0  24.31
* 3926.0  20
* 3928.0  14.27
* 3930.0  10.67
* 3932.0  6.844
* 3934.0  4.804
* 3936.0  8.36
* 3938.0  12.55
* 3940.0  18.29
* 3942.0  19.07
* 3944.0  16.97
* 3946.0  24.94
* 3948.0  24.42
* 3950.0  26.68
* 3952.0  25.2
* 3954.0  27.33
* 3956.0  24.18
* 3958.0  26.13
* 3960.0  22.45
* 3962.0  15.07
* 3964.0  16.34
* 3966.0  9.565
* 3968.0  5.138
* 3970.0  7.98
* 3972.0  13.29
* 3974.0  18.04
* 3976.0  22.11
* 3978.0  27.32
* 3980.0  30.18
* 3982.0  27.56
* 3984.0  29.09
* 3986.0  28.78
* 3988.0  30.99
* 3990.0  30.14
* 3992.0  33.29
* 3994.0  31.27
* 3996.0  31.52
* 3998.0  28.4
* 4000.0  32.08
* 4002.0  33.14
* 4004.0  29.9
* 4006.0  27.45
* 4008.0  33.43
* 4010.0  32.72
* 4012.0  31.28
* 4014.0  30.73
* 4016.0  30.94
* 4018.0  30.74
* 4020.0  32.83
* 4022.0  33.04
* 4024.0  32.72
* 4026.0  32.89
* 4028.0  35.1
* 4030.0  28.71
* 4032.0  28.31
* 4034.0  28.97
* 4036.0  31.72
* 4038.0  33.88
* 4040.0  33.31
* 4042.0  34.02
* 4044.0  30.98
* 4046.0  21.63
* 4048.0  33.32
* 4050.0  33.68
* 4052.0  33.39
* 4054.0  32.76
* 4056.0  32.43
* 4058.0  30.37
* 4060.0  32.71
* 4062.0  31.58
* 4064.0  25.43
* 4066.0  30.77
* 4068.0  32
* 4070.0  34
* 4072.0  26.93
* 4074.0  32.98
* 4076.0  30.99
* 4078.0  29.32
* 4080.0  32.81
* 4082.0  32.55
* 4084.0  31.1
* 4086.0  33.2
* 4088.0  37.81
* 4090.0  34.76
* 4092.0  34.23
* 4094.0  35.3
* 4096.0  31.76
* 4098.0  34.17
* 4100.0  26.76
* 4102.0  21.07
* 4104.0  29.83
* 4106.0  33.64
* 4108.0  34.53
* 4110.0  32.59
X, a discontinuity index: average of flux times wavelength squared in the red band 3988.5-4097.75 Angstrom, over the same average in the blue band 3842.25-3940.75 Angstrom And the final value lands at 1.54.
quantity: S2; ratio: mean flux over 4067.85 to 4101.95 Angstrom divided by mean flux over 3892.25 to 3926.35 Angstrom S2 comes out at 1.3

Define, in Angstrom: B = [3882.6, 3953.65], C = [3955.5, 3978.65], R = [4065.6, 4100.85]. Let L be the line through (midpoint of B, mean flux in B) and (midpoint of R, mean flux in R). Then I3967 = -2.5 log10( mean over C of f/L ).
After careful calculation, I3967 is 0.39 mag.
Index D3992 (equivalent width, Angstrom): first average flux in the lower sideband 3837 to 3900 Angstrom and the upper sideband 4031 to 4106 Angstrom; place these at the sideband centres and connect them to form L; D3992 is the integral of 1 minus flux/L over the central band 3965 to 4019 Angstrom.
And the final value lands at 3.61 Angstrom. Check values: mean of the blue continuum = 23.4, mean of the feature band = 26.6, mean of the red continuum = 31.4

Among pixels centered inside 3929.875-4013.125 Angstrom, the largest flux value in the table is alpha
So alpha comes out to 33.43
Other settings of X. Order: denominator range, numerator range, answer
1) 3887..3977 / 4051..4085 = 1.68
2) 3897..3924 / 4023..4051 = 1.36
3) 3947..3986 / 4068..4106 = 1.59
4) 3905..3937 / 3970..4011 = 1.50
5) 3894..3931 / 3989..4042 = 1.44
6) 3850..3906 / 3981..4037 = 1.39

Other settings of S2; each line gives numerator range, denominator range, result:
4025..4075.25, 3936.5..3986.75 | 1.52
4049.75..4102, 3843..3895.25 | 1.32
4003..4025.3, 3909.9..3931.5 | 1.45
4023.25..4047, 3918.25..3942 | 2.05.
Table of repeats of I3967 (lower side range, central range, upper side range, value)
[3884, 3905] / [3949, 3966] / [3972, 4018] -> 0.21 mag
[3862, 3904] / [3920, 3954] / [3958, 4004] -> 0.33 mag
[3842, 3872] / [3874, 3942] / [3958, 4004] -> 0.17 mag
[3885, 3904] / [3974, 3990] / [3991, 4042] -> 0.07 mag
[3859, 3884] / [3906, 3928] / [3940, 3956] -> -0.01 mag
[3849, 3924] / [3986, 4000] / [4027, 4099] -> -0.08 mag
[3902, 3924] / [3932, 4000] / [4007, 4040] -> 0.28 mag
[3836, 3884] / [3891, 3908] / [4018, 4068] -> 0.02 mag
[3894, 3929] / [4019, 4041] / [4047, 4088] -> -0.07 mag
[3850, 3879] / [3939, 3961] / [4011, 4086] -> 0.18 mag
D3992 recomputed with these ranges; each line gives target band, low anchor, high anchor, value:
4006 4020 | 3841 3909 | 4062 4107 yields -1.2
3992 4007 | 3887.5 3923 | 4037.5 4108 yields -1.2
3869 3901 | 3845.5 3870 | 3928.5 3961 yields -0.4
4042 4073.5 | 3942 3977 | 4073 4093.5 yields -0.8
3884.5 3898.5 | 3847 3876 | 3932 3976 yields -0.3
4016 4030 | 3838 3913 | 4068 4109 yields -1.5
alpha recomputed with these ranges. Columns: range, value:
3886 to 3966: 28.26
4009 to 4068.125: 35.1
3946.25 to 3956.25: 27.33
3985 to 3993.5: 33.29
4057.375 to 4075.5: 34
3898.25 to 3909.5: 26.61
